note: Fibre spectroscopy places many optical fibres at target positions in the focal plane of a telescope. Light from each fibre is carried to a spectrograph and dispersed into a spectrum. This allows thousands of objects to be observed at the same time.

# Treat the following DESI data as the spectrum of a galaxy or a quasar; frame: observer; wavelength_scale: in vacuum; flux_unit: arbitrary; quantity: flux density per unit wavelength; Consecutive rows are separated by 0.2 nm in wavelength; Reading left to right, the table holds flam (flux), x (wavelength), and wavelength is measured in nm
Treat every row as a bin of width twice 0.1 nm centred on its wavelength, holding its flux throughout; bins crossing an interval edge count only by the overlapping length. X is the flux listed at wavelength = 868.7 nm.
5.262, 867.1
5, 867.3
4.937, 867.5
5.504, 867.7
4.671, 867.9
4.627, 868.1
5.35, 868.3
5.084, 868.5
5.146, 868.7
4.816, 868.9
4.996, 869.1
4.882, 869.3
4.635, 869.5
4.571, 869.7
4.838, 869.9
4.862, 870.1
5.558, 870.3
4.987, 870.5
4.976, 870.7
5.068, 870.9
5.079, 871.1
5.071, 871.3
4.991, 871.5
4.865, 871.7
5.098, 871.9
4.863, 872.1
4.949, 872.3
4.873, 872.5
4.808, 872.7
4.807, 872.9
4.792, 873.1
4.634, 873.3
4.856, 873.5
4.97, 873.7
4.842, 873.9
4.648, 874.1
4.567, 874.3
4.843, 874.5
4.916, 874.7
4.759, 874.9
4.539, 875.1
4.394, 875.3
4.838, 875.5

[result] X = 5.146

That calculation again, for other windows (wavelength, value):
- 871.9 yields 5.098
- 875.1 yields 4.539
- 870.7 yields 4.976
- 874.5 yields 4.843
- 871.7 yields 4.865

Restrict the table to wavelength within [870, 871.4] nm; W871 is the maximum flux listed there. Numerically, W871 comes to 5.558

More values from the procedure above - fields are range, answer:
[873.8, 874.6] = 4.843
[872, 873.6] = 4.949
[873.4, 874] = 4.97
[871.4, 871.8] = 4.991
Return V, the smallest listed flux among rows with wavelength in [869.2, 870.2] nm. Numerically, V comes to 4.571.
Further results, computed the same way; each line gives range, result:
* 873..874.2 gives 4.634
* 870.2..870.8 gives 4.976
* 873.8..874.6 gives 4.567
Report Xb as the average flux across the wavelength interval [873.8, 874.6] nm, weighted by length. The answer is 4.72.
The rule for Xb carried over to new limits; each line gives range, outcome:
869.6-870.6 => 4.96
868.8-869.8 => 4.78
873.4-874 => 4.89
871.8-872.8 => 4.92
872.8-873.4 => 4.74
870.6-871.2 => 5.04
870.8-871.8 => 5.01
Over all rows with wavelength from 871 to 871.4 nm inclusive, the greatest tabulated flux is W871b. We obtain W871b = 5.079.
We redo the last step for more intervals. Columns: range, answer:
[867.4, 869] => 5.504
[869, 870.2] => 4.996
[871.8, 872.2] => 5.098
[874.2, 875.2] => 4.916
